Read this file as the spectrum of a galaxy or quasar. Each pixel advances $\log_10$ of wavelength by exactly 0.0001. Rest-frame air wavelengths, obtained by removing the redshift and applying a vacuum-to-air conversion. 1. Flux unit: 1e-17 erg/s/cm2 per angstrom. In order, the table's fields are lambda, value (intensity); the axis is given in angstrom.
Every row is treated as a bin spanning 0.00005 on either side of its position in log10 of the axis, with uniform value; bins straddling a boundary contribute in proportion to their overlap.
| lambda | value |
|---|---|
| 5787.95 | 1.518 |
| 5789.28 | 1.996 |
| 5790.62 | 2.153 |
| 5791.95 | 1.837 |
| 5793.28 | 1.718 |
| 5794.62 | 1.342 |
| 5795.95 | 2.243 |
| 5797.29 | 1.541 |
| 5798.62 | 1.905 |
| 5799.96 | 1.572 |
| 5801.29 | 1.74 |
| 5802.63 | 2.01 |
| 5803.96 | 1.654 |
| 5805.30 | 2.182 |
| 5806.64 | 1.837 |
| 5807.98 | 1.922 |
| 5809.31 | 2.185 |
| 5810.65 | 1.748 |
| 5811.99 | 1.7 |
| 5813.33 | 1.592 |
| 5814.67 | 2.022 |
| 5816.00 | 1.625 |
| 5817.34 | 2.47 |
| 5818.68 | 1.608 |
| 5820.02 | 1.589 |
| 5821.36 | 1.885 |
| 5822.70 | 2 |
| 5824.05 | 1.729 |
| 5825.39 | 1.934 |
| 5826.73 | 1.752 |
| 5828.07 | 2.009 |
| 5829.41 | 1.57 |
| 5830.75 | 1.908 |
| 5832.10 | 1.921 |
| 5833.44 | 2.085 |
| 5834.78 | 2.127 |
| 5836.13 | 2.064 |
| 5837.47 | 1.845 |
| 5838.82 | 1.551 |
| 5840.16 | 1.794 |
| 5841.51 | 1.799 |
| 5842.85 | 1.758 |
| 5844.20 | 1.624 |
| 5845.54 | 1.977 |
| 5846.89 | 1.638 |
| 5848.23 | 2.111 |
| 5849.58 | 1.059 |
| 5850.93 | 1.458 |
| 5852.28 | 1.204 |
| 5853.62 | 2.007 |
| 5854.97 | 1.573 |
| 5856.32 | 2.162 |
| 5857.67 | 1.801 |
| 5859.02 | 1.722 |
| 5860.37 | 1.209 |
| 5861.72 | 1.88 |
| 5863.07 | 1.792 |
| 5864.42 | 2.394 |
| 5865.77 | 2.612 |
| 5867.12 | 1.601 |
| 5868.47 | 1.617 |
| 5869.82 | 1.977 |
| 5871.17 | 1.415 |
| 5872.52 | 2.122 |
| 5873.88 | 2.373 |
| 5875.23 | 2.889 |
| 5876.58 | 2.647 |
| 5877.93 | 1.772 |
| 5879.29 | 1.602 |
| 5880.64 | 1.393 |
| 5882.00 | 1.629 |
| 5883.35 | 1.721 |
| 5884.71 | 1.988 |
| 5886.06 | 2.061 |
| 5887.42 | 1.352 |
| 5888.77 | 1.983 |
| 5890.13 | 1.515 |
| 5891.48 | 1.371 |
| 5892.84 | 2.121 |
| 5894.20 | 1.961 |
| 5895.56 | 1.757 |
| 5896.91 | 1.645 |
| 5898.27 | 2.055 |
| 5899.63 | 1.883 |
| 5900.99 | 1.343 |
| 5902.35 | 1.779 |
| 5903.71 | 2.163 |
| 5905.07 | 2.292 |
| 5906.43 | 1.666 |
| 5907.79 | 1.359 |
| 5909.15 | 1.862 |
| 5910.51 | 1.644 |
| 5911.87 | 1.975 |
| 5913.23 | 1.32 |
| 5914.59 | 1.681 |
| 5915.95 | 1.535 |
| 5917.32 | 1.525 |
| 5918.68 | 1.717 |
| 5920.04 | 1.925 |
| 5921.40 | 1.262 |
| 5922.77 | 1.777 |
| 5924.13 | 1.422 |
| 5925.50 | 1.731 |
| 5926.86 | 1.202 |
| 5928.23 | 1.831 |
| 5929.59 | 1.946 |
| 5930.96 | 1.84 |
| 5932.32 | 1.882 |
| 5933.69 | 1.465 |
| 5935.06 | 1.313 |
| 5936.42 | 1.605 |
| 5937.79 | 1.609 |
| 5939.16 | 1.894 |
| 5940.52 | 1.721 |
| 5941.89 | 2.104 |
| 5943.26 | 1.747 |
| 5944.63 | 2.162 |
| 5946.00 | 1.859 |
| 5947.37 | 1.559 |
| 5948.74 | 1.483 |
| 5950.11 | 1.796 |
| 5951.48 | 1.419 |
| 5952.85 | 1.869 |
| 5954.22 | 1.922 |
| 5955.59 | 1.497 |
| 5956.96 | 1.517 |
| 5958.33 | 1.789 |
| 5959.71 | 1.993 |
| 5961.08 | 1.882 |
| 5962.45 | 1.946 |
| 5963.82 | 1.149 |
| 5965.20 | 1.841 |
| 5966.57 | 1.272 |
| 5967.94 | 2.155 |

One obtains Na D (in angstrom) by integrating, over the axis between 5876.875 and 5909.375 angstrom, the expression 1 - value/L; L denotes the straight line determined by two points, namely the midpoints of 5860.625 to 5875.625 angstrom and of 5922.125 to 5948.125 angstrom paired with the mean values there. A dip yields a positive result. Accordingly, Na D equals 2.33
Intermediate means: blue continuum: 2.02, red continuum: 1.72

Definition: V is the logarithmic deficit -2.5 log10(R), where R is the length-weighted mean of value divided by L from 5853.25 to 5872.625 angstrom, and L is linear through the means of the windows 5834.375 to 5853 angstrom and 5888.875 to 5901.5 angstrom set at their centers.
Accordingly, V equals -0.074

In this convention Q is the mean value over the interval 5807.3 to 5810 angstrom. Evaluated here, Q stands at 2.05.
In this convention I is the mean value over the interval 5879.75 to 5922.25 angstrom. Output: 1.72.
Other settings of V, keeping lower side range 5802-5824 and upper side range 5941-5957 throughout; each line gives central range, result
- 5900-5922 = 0.057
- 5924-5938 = 0.088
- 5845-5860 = 0.092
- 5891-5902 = 0.016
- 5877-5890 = 0.048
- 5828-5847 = 0.003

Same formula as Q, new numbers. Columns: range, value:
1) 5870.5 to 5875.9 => 2.2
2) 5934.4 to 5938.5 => 1.51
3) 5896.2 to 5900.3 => 1.86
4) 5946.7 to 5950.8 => 1.61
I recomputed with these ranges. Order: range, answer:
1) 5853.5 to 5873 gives 1.85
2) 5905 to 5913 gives 1.74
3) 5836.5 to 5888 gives 1.82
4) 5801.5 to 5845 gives 1.86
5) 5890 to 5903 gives 1.75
